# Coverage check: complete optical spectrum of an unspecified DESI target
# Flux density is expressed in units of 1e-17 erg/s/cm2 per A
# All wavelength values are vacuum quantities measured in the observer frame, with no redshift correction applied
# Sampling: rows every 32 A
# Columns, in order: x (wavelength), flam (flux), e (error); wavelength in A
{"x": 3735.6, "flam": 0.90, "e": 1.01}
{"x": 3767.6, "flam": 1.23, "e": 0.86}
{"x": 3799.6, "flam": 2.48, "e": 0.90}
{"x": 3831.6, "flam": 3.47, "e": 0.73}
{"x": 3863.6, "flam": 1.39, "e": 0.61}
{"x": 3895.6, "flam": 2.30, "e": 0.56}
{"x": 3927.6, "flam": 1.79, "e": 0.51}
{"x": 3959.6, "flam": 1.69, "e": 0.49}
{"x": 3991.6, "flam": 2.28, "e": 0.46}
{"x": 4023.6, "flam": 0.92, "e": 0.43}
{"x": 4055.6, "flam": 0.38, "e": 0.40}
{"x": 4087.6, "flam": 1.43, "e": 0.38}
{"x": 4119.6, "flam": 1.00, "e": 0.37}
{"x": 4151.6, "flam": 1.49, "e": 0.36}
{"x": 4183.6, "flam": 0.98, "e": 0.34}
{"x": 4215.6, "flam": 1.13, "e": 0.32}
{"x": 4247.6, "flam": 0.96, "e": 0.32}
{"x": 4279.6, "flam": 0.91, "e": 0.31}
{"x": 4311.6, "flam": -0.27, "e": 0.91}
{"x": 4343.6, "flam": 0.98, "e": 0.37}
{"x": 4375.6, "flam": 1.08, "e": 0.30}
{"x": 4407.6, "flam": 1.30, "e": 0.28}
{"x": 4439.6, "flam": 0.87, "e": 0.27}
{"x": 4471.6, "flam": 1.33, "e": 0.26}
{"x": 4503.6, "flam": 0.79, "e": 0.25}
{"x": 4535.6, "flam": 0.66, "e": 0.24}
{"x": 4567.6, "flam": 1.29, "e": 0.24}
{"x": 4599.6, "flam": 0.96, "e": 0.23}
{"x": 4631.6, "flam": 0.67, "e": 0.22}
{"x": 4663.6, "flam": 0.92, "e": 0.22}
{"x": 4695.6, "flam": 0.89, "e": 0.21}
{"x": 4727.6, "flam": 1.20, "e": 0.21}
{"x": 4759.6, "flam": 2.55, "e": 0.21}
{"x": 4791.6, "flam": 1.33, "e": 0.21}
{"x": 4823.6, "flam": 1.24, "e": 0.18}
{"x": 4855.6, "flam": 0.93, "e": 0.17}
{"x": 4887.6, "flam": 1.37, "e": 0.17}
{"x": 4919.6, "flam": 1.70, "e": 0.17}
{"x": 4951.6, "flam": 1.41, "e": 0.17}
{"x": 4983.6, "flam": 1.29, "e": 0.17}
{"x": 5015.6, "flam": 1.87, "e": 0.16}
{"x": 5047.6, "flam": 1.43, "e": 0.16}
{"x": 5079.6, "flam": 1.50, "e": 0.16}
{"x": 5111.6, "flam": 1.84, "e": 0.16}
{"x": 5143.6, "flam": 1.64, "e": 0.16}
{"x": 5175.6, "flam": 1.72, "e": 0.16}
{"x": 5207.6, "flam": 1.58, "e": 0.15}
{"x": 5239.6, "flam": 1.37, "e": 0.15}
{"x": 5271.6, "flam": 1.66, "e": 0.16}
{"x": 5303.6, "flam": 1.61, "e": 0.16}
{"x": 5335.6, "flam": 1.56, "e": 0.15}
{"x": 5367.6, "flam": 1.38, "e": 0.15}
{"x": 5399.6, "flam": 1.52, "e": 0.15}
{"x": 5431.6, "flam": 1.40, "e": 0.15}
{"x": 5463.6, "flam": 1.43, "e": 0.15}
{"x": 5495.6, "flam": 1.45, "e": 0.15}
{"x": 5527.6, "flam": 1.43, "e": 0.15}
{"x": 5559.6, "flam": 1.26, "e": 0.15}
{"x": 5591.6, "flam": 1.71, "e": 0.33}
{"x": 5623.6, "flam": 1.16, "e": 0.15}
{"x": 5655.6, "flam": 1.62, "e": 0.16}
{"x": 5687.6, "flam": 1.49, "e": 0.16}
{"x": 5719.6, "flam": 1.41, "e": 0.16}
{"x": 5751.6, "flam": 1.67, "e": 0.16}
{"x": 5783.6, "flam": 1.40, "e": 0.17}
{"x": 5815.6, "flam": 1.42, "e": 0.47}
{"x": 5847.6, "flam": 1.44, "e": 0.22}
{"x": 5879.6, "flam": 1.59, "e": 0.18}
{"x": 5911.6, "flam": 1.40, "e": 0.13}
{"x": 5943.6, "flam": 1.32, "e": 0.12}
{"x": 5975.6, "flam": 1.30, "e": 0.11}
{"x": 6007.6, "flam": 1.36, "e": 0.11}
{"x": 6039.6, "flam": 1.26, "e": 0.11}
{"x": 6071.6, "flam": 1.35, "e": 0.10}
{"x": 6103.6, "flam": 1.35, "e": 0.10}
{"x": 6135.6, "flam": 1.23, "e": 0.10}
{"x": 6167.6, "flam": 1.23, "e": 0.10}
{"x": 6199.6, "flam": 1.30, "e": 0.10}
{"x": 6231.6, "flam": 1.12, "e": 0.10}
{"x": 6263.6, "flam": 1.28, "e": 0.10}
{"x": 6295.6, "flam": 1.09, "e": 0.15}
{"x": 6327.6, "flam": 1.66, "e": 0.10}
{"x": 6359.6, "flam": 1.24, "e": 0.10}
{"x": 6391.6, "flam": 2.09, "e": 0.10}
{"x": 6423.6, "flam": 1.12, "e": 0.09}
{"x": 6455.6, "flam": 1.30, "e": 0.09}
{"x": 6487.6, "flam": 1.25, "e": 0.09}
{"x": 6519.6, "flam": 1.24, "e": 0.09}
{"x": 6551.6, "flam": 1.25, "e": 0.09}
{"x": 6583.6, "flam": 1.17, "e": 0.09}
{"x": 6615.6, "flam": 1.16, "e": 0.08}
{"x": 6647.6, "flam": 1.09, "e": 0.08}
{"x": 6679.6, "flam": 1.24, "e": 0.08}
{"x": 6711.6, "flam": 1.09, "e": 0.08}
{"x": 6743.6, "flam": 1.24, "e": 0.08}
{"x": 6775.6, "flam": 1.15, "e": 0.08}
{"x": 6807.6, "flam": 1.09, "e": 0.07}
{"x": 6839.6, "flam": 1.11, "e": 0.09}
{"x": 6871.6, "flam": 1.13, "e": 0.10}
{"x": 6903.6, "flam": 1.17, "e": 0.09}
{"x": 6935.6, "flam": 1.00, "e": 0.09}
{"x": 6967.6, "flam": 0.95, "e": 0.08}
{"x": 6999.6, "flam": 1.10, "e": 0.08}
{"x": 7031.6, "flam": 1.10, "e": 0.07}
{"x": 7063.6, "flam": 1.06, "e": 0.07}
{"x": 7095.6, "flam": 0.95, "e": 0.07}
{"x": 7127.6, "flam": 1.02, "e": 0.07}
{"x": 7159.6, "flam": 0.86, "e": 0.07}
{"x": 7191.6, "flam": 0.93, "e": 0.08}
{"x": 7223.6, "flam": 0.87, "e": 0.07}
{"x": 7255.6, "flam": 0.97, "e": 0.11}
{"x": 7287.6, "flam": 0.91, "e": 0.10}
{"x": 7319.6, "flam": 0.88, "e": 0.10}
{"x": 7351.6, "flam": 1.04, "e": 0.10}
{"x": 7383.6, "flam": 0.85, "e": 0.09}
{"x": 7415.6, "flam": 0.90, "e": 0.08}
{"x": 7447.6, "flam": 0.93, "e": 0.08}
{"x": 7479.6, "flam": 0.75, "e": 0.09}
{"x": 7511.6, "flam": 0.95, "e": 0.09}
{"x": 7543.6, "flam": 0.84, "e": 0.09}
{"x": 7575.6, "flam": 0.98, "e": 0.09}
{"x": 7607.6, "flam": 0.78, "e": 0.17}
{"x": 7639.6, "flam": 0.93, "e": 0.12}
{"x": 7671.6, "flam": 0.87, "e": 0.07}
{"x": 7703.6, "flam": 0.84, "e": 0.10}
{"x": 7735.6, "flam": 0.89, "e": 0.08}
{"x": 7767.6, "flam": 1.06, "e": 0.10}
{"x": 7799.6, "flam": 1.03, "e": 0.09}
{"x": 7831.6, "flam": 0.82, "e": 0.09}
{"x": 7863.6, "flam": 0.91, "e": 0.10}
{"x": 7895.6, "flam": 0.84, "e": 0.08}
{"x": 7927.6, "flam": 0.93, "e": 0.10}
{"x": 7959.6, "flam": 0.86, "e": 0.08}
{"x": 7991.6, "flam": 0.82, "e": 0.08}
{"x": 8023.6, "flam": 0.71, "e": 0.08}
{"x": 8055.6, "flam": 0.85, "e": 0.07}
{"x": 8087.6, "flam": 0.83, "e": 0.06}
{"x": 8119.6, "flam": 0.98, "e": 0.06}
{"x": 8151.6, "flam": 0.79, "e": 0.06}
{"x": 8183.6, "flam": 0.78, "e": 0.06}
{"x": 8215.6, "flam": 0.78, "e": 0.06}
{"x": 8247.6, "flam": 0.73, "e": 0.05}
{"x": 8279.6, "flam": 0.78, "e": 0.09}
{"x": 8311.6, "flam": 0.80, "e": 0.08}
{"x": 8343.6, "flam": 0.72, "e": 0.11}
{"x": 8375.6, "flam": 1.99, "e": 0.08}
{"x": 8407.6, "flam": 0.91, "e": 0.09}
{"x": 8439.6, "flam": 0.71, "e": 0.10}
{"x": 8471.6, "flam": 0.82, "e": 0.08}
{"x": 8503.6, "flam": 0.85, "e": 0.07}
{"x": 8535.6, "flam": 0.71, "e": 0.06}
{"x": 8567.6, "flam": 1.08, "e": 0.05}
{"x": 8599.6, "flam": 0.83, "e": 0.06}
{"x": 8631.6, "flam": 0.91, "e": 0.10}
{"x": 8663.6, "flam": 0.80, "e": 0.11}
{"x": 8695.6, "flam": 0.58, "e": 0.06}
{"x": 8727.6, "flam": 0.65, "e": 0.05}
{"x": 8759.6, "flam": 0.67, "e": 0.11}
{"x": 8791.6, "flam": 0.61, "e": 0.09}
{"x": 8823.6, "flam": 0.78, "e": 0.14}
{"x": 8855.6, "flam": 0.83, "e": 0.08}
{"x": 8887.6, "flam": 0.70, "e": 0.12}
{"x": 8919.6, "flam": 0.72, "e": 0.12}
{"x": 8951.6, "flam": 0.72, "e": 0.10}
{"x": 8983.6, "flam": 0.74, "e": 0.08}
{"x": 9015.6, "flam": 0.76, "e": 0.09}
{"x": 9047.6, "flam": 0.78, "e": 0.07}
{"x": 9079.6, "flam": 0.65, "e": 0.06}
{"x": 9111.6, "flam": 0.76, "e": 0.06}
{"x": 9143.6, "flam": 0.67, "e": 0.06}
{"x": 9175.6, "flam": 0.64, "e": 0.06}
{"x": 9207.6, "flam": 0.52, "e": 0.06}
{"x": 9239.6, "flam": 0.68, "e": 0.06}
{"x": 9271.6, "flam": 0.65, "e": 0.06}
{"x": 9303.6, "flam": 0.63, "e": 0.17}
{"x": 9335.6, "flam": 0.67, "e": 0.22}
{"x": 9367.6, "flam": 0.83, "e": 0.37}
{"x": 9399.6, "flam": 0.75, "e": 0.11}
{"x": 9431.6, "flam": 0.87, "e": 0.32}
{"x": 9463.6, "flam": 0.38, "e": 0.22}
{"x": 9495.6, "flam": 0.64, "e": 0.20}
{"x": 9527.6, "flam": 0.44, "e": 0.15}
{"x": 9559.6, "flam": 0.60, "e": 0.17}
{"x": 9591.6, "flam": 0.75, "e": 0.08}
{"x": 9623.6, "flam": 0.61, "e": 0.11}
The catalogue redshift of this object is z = 0.28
